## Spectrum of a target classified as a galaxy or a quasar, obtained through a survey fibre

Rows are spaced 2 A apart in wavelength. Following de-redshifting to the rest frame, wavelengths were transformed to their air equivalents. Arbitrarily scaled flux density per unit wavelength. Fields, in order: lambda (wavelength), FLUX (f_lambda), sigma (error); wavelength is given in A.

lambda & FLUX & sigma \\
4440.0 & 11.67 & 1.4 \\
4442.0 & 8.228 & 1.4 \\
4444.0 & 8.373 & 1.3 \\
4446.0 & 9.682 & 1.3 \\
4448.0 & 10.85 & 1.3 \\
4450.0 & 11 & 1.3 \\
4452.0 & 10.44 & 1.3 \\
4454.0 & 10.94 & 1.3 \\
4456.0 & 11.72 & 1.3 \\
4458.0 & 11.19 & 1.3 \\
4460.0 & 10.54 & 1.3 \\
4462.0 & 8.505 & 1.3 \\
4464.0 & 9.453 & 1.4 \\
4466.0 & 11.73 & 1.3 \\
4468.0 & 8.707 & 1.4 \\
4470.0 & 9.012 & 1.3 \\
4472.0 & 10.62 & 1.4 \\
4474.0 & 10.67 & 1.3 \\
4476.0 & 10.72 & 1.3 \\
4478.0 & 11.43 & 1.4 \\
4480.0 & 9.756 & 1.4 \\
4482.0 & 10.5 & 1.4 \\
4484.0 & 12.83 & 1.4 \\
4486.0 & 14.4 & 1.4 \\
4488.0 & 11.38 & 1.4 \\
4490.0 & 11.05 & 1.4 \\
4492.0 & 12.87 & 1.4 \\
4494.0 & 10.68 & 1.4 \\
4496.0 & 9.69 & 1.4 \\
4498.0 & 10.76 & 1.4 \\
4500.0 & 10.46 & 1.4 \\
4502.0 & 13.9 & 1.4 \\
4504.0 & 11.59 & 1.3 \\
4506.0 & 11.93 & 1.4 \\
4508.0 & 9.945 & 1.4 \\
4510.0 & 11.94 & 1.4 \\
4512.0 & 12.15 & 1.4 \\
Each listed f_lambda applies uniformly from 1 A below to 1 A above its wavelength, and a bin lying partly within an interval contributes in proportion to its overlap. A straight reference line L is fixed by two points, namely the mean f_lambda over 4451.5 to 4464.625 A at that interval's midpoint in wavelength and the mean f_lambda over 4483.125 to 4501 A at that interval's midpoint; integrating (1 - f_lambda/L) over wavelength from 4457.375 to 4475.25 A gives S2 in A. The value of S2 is 1.1 A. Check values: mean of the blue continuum 10.4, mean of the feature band 10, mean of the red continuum 11.6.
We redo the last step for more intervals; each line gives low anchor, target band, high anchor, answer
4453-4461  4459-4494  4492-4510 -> 1.1 A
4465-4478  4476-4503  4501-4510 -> -0.9 A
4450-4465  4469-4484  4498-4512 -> 0.5 A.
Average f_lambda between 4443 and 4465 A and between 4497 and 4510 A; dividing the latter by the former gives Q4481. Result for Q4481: 1.1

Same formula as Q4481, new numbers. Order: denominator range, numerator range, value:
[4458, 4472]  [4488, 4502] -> 1.14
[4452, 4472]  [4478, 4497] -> 1.12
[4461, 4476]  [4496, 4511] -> 1.15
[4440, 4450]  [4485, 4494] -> 1.26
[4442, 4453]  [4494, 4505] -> 1.13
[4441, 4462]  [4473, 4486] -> 1.10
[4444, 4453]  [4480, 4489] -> 1.17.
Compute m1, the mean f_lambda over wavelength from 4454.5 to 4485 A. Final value 10.5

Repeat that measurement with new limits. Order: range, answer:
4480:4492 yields 11.9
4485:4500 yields 11.5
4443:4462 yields 10.4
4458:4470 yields 9.84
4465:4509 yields 11.1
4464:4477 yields 10.2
